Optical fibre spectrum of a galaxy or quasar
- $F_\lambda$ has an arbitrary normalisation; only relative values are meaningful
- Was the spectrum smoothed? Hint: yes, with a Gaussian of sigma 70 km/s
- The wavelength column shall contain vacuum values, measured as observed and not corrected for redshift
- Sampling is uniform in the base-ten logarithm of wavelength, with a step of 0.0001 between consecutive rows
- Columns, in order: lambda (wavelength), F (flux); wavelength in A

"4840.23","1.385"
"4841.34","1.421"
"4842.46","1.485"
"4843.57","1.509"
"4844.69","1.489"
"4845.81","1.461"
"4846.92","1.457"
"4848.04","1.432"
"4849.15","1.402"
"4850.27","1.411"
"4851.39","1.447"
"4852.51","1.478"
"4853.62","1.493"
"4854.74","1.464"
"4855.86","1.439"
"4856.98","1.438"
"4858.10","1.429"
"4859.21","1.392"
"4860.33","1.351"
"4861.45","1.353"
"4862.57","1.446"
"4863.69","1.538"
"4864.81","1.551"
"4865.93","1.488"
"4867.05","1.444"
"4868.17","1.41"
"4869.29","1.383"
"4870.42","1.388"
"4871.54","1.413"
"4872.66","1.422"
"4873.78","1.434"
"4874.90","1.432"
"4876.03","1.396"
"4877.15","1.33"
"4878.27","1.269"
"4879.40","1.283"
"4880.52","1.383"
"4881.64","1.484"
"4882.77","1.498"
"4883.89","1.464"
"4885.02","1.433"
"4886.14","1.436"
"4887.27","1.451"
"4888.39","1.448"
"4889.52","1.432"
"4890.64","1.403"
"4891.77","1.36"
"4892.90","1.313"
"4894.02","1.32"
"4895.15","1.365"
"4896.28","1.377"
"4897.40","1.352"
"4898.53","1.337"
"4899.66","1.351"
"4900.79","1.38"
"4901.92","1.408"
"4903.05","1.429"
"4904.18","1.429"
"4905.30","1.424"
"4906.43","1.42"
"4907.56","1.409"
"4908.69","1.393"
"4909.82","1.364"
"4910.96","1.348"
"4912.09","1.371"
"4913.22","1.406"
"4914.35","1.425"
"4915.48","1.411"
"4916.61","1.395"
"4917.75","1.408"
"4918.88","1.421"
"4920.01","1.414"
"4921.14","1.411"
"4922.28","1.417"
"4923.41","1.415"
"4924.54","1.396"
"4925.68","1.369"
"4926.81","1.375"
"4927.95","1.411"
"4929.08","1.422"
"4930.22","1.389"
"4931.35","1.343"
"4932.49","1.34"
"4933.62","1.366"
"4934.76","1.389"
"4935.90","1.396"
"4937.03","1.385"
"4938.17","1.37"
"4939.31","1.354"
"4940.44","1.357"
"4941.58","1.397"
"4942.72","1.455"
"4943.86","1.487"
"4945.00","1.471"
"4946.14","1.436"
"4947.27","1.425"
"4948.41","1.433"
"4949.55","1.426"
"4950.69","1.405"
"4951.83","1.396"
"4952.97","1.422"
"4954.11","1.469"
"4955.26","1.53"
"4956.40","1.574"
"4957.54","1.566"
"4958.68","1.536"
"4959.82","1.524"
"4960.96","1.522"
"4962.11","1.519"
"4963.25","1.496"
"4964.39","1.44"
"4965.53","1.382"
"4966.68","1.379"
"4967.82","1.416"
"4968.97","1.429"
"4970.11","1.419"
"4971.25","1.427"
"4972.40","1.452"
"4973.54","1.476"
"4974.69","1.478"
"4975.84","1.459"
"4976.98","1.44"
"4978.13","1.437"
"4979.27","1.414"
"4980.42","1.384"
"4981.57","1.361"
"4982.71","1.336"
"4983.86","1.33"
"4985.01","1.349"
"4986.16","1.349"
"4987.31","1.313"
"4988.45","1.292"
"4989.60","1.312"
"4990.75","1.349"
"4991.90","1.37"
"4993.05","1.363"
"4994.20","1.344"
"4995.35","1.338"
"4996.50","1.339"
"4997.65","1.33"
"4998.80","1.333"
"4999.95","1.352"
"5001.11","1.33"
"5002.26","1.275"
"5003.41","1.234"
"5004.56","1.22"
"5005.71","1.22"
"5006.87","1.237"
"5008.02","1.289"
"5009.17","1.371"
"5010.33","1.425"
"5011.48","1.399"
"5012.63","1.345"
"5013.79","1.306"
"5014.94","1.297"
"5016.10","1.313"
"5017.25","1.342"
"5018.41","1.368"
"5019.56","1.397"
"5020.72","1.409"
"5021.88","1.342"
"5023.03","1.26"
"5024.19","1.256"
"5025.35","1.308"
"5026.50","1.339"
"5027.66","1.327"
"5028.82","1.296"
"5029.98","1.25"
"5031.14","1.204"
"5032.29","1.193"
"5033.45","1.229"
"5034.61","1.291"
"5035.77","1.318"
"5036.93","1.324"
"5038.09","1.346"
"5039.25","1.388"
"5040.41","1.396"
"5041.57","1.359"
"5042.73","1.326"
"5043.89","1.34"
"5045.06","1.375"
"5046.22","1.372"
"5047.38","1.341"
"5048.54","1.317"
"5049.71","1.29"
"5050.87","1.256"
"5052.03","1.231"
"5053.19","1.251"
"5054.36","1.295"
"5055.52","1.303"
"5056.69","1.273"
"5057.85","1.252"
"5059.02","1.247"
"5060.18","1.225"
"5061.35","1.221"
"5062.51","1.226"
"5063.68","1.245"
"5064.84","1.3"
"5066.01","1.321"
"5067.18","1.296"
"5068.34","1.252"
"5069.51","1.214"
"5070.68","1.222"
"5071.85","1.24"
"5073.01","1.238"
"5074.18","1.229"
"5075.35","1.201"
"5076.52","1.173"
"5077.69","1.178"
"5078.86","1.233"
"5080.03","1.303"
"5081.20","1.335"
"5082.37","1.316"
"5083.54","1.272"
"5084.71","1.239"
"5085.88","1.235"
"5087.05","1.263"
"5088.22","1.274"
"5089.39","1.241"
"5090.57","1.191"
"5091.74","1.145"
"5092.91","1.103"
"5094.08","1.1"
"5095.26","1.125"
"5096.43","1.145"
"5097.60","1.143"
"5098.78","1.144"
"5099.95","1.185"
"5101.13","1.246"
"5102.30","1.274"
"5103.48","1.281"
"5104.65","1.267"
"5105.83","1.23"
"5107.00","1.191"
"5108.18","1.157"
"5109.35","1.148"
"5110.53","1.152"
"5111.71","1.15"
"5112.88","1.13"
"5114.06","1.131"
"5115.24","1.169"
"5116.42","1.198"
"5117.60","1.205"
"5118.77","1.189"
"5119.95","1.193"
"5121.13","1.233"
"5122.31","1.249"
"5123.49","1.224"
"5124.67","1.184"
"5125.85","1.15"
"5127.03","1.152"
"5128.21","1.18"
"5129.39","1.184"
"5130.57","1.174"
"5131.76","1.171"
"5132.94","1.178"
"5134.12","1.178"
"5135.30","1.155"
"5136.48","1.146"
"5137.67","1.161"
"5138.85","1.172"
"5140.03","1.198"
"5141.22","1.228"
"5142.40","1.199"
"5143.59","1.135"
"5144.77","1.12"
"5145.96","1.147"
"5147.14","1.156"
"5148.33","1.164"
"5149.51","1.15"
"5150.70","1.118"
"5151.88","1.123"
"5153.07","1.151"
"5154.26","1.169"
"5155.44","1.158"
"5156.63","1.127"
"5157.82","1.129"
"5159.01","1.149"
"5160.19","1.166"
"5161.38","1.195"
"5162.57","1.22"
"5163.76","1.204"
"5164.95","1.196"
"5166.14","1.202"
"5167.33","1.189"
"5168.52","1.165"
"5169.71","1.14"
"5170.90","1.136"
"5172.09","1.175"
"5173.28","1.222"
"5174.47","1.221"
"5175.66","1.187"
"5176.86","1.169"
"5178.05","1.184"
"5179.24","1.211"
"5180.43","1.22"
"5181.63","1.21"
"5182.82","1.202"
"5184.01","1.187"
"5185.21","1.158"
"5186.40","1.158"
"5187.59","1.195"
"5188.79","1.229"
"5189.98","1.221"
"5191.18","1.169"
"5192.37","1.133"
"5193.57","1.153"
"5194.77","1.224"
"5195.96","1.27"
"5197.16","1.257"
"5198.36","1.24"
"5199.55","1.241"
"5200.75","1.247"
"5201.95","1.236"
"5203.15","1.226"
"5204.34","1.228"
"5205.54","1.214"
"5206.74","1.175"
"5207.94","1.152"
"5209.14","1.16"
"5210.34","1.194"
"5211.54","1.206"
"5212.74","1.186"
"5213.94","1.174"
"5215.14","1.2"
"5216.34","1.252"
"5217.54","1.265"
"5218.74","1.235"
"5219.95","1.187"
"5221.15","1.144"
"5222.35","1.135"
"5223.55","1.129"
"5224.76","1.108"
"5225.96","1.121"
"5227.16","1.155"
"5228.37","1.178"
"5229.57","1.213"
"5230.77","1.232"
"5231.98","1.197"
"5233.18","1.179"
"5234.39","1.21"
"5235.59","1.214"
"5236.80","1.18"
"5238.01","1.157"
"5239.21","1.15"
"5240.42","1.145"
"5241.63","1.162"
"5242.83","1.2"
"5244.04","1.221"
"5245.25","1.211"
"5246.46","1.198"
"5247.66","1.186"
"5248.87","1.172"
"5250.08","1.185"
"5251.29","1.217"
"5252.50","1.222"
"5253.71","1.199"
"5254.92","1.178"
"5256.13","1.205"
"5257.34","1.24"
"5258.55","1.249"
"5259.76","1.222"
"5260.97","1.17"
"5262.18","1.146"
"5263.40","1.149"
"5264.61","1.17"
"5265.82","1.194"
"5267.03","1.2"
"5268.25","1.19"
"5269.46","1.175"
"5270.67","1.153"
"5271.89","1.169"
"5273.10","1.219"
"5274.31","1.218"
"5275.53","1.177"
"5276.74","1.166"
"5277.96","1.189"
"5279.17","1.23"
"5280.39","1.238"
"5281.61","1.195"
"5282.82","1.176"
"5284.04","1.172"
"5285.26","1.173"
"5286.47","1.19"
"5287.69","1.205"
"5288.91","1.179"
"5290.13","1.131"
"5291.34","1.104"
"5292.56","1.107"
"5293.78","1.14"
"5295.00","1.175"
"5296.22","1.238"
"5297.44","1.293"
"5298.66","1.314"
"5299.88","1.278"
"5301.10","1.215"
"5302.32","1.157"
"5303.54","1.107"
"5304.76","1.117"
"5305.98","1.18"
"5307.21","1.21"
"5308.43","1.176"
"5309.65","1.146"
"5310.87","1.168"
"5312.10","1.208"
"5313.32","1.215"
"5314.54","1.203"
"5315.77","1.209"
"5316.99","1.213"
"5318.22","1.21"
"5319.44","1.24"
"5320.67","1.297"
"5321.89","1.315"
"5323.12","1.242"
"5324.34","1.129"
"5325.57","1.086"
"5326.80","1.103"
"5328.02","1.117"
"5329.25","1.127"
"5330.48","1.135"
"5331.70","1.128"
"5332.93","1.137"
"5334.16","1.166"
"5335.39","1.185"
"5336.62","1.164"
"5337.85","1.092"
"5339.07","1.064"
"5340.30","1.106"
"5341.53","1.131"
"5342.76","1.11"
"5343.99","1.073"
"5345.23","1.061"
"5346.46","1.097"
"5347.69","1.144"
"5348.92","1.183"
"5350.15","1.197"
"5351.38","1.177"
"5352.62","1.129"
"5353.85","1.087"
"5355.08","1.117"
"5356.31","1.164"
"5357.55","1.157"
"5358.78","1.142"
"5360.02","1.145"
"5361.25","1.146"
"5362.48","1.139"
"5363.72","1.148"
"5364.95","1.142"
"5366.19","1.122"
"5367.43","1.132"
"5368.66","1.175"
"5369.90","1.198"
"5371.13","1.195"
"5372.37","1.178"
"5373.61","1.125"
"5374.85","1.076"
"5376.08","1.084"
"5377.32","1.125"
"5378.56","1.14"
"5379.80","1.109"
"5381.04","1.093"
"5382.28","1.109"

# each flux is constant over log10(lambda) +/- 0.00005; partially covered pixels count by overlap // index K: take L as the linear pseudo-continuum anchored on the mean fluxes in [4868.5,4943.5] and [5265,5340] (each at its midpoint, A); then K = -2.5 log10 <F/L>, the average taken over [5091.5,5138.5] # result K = 0.09 mag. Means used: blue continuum 1.39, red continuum 1.18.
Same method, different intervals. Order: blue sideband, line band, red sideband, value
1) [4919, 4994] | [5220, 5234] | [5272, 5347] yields 0.06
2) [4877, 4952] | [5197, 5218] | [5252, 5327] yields 0.02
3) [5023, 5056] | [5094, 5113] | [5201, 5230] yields 0.07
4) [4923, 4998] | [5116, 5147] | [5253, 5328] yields 0.10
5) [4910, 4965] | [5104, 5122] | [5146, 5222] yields 0.06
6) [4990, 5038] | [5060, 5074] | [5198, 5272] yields 0.03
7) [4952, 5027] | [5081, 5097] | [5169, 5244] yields 0.07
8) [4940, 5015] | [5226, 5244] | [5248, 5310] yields 0.03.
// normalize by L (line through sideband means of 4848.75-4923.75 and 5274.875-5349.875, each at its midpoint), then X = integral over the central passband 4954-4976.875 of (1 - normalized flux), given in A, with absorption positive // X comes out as -1.8 A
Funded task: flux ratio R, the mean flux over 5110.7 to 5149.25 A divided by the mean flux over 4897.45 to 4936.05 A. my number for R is 0.84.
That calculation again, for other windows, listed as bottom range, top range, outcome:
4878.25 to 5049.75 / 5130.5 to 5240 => 0.86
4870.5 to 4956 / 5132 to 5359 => 0.84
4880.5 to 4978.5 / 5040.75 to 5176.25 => 0.85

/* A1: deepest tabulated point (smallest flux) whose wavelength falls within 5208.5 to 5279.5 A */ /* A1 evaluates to 1.108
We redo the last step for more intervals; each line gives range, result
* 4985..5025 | 1.22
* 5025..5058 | 1.193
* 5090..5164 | 1.1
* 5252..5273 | 1.146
